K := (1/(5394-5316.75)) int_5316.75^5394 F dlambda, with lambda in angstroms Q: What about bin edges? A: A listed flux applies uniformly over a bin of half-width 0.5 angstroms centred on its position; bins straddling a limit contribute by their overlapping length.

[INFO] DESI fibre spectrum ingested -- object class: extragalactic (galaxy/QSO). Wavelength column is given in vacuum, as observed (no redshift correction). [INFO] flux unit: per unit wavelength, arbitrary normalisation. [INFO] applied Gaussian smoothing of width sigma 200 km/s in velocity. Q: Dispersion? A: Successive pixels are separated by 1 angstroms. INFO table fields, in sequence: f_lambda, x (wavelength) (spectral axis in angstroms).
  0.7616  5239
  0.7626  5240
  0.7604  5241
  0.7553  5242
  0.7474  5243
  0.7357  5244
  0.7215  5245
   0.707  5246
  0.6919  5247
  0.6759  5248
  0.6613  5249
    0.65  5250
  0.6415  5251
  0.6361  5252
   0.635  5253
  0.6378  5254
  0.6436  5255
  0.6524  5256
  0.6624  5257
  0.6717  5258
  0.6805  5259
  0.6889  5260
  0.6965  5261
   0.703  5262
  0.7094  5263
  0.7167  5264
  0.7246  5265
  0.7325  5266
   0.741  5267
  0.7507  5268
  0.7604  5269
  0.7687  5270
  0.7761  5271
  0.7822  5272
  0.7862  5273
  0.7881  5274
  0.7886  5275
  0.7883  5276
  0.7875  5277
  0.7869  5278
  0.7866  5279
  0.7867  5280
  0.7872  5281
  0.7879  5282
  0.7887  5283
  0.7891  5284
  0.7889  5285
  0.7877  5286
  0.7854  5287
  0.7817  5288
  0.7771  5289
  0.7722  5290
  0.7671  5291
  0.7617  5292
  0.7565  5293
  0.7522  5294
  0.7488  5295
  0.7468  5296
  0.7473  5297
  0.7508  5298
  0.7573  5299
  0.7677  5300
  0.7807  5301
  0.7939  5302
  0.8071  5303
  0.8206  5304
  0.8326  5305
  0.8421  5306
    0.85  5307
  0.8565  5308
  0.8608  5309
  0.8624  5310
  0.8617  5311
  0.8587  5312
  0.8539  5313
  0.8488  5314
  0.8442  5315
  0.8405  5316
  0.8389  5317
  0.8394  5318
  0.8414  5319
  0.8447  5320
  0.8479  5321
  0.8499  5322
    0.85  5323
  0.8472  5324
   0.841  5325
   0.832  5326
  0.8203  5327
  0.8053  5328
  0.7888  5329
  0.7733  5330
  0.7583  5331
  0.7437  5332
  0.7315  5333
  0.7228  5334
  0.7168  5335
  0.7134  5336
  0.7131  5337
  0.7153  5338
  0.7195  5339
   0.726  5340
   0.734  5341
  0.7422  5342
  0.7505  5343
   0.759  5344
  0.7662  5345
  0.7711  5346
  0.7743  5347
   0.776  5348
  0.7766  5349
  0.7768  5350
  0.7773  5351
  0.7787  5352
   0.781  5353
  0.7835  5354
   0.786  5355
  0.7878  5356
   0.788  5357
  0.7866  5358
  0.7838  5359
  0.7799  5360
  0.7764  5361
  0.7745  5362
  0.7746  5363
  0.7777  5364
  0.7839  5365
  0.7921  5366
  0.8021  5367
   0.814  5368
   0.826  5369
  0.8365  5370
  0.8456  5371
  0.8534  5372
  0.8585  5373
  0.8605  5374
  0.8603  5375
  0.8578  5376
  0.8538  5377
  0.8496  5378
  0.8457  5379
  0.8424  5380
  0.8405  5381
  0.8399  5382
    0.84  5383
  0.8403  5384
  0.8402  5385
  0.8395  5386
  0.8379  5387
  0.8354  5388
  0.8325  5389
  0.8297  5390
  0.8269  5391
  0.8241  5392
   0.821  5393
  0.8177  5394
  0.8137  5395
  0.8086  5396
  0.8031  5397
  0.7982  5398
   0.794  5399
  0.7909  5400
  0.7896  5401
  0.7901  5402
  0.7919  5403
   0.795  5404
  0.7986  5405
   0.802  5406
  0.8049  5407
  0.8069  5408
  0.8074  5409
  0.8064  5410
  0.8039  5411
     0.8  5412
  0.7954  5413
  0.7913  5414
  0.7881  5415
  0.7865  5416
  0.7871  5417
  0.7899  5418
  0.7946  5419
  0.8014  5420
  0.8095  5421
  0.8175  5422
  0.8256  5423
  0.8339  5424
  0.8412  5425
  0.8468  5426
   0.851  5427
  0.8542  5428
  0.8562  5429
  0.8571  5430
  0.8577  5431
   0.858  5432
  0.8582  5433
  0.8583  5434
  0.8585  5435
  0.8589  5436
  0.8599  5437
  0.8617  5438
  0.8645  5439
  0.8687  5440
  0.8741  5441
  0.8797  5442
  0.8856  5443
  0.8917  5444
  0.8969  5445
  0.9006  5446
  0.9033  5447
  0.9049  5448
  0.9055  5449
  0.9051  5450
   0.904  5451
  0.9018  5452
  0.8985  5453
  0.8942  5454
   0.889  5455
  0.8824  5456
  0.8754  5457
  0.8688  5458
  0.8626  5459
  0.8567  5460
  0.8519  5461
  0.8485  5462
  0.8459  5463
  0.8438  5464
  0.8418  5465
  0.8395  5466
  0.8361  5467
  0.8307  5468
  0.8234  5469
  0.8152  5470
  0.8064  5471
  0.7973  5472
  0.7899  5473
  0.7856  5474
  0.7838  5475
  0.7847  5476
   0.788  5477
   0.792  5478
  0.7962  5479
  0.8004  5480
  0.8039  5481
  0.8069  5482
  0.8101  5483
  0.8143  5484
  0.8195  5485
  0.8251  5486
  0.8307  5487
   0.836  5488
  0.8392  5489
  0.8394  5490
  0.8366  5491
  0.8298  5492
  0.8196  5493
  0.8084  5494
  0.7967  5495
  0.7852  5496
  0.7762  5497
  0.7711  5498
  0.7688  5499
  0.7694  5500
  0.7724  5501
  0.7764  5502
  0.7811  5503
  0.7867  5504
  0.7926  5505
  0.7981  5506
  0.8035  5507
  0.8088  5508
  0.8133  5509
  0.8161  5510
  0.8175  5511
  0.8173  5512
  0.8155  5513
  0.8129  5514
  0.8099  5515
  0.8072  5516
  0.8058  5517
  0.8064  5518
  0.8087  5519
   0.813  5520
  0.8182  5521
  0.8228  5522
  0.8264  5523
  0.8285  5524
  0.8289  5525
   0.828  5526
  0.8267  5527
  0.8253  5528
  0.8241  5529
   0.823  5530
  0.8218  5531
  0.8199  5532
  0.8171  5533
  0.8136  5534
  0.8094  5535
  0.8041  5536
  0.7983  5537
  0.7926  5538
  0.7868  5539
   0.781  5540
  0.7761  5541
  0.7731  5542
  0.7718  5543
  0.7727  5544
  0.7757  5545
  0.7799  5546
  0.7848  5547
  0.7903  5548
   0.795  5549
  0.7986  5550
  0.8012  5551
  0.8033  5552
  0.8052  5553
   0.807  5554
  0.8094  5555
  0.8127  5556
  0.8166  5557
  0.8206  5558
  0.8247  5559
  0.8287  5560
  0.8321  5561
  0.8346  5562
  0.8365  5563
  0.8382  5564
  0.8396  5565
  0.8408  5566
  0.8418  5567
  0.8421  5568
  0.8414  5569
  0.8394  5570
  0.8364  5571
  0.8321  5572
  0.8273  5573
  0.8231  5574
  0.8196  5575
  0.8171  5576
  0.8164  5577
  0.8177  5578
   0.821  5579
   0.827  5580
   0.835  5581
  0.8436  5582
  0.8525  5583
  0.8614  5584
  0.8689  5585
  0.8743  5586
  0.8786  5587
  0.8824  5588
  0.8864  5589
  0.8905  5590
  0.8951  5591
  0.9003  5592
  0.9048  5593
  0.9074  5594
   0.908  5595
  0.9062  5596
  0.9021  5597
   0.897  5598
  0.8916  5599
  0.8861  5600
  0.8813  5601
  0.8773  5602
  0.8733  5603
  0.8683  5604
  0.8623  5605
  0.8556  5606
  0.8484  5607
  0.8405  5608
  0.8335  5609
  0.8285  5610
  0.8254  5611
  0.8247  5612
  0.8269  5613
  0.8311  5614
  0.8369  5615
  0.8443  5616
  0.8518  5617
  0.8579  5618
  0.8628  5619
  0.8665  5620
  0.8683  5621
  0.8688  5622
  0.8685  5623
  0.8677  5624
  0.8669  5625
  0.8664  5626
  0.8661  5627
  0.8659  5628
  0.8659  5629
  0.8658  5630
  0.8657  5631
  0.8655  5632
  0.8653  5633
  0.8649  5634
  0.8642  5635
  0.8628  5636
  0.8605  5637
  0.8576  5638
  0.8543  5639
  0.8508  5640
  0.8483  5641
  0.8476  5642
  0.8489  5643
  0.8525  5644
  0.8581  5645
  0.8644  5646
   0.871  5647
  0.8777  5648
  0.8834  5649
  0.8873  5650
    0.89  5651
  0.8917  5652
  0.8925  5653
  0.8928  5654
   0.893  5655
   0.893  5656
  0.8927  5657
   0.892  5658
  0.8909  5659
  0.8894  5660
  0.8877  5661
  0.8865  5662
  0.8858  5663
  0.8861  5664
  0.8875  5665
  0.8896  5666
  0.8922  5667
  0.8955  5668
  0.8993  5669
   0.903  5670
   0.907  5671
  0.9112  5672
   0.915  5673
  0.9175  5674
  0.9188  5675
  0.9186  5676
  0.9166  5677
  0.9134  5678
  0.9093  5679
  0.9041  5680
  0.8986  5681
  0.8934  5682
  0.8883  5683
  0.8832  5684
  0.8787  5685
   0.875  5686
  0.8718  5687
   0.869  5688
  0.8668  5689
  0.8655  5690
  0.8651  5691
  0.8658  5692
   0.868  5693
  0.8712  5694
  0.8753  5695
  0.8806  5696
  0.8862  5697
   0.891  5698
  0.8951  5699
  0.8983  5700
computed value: 0.801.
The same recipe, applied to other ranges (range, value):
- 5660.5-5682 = 0.902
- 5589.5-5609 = 0.883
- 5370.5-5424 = 0.819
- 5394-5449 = 0.832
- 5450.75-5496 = 0.831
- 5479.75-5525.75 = 0.808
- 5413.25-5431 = 0.82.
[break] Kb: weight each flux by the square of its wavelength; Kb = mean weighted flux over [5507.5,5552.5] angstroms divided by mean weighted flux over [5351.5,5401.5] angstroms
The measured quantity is 1.0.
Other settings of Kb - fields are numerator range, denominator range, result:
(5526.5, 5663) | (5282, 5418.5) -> 1.16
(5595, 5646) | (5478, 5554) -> 1.11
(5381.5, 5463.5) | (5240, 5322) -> 1.16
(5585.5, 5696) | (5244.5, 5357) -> 1.29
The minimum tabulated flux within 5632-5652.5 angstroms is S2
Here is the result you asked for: 0.8476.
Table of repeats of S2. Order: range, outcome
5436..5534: 0.7688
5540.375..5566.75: 0.7718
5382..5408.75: 0.7896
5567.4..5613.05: 0.8164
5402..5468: 0.7865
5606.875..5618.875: 0.8247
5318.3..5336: 0.7134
